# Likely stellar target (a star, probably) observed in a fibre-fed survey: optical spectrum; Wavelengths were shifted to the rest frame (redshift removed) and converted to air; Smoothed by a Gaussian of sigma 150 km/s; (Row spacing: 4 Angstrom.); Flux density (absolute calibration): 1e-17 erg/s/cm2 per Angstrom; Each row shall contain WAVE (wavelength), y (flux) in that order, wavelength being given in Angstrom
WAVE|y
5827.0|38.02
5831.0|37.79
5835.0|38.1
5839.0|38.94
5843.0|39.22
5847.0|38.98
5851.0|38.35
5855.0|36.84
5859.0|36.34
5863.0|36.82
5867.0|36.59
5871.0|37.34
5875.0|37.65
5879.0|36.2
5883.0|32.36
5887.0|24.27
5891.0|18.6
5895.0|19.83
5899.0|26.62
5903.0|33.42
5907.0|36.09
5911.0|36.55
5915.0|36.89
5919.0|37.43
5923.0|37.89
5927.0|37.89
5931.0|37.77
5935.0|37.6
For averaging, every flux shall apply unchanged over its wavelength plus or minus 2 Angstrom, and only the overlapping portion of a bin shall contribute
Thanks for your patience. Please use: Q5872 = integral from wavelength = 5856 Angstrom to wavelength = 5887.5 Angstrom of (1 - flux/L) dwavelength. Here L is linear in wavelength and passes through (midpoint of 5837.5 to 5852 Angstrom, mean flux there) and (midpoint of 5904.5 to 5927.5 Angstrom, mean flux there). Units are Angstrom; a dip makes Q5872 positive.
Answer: 2.4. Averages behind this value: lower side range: 38.9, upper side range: 37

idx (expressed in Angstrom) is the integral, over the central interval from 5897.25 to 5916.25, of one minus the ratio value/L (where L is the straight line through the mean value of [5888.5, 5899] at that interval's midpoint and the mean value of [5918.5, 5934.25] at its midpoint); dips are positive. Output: -4.3 Angstrom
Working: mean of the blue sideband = 20.9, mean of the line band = 33.9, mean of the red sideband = 37.8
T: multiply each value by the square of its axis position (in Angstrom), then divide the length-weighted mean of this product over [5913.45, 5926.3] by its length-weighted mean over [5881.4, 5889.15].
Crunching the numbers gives 1.36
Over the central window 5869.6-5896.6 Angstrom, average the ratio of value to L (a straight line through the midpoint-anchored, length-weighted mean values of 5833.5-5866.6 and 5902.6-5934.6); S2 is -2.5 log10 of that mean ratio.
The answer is 0.26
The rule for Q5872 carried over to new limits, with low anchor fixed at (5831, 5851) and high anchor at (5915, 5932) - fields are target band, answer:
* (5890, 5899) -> 4.04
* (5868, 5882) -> 0.57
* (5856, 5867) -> 0.52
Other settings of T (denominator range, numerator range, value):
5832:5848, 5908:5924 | 0.98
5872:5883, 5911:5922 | 1.04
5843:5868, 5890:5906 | 0.70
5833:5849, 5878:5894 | 0.70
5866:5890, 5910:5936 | 1.14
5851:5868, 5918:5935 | 1.05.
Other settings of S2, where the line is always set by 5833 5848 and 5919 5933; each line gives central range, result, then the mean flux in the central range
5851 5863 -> 0.048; 36.9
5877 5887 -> 0.186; 32.3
